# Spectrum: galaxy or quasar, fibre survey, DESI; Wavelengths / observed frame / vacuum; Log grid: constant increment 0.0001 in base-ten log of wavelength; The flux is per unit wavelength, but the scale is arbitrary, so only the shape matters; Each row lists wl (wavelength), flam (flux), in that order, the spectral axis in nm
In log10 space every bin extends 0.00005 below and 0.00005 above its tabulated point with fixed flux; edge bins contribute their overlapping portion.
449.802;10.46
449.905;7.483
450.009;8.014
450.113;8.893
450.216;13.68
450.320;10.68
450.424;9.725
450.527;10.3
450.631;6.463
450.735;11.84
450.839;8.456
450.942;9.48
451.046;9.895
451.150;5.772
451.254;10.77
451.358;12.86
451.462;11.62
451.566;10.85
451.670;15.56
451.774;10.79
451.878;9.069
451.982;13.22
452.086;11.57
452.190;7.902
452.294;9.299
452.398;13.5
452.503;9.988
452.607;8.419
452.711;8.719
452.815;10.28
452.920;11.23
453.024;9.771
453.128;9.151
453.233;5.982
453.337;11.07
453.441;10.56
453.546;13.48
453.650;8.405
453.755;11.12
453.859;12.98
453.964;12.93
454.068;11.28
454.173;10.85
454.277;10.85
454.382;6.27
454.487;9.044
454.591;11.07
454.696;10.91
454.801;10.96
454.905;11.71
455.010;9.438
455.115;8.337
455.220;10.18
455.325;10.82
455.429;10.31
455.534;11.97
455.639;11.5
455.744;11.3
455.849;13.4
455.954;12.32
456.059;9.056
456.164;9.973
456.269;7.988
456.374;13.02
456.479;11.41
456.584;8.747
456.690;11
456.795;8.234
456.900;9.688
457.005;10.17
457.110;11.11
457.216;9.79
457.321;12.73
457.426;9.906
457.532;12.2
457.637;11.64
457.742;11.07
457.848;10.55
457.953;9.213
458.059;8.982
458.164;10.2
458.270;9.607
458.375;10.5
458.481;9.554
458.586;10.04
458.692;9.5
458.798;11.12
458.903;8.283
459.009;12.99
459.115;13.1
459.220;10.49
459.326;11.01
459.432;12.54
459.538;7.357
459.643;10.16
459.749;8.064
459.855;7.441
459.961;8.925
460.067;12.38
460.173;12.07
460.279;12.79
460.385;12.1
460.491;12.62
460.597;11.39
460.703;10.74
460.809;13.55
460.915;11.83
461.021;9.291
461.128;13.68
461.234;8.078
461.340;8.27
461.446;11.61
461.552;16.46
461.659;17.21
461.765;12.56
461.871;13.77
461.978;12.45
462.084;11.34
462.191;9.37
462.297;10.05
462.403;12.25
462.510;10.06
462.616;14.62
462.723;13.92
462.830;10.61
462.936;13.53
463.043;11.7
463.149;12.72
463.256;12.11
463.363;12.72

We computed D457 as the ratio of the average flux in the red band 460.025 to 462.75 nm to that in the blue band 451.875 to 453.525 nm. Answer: 1.20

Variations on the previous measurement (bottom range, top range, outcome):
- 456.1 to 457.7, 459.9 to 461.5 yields 1.07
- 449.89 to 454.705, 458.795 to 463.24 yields 1.12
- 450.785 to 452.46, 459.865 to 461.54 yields 1.06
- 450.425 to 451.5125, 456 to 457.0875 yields 1.02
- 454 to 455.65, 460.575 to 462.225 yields 1.16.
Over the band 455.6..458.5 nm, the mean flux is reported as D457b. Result 10.5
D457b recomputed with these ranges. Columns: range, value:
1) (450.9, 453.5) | 10.3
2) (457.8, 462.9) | 11.2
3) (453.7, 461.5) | 10.6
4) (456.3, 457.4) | 10.5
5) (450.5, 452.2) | 10.4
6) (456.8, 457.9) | 10.8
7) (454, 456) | 10.7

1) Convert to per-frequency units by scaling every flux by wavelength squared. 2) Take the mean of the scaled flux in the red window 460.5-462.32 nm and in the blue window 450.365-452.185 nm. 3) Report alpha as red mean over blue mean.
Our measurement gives 1.2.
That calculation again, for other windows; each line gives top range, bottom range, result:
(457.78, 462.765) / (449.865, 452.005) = 1.14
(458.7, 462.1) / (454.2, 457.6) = 1.11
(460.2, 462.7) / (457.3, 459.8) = 1.17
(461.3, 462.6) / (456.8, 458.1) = 1.19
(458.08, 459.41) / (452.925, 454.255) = 1.01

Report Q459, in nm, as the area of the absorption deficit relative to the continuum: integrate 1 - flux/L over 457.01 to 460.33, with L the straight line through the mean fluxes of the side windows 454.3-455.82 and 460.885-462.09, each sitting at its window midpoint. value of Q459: 0.27 nm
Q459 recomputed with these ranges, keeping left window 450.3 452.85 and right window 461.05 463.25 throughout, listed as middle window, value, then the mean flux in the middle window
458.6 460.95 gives 0.17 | 10.9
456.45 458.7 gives 0.21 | 10.3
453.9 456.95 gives 0.13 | 10.5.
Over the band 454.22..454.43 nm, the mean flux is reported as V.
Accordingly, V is 8.67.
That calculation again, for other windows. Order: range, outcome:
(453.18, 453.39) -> 8.54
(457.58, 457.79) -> 11.4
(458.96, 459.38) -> 11.9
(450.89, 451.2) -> 8.41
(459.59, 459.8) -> 9.14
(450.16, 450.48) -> 11.3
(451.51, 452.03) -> 11.9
